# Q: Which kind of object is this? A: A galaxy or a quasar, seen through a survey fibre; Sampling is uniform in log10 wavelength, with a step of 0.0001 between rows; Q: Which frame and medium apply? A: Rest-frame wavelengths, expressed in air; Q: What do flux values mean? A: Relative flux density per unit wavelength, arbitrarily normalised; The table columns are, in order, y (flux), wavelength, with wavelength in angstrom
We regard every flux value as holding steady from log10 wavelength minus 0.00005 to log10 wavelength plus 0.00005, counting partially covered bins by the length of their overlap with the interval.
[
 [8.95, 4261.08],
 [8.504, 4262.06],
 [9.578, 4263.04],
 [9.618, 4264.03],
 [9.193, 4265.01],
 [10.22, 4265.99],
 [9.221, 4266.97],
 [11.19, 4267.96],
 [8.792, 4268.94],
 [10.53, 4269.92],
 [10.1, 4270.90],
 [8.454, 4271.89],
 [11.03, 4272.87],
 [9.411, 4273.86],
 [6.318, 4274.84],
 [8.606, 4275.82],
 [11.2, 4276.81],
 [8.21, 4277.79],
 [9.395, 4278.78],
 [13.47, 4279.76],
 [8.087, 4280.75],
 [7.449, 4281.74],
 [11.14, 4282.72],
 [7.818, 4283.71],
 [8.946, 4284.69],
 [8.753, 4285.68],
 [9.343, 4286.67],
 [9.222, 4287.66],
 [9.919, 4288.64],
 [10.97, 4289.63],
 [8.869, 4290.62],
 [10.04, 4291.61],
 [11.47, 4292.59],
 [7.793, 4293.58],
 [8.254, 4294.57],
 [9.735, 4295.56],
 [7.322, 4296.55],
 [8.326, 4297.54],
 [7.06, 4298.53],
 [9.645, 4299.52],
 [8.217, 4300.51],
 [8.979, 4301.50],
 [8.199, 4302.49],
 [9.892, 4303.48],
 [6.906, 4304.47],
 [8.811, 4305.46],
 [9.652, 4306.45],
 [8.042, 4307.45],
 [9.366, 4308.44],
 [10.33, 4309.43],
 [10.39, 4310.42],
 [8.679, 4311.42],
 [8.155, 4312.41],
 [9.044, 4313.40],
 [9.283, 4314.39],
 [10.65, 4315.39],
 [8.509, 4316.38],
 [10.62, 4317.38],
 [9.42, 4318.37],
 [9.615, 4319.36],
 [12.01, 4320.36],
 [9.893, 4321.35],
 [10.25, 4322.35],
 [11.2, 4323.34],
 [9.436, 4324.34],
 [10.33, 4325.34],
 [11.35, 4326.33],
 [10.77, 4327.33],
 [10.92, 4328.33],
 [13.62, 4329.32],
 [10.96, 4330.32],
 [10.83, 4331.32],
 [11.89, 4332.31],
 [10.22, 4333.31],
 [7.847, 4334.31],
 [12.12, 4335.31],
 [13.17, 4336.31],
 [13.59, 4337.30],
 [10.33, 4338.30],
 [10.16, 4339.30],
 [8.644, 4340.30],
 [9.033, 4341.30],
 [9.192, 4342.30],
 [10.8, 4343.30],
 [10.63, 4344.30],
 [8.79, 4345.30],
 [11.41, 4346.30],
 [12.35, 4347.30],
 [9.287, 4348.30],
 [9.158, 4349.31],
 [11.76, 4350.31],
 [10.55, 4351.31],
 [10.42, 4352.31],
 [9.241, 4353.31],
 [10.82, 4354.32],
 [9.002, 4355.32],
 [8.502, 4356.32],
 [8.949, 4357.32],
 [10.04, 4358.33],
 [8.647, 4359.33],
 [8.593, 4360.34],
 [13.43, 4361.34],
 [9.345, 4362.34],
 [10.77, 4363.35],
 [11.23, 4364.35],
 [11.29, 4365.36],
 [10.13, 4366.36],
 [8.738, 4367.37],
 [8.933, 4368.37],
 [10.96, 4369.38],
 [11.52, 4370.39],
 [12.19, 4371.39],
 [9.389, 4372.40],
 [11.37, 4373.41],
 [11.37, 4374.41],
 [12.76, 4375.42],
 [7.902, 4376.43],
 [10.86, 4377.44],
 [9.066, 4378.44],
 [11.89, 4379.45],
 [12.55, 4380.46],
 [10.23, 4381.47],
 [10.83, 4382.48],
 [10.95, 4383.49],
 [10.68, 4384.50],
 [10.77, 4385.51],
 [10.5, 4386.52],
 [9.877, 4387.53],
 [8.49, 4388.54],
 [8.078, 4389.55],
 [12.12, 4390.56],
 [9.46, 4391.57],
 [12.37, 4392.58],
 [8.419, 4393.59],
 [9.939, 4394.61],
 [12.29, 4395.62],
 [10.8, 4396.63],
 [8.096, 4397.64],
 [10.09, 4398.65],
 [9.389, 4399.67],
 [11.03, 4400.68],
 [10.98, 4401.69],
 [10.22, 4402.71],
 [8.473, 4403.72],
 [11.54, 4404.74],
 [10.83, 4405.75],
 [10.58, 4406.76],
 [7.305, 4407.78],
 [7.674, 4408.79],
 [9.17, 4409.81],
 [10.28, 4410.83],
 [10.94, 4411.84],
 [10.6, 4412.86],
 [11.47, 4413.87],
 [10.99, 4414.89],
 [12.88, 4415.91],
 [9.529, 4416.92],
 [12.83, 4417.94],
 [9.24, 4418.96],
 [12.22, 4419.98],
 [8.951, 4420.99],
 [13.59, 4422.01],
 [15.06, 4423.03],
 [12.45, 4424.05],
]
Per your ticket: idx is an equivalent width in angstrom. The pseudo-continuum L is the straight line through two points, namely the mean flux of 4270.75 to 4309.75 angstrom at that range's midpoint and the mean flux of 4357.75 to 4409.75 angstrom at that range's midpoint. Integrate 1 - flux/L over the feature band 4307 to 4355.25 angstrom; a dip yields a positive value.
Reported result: -3.4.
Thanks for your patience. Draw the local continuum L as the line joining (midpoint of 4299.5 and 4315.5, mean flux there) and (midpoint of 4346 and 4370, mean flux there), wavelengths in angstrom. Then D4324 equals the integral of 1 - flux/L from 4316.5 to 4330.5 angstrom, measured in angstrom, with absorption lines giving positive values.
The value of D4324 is -1.9 angstrom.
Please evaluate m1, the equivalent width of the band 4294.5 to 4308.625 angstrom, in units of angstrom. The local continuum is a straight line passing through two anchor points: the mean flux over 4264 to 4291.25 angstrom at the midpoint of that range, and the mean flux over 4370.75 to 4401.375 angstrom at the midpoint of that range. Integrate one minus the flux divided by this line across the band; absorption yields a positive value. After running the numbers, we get 1.7 angstrom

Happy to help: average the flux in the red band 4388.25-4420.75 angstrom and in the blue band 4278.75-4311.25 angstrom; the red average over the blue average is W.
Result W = 1.12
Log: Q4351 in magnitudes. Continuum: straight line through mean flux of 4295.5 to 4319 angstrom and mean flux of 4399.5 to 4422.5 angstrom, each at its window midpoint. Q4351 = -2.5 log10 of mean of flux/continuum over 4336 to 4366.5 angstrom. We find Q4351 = -0.07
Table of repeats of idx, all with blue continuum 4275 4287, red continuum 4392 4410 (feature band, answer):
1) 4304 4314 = 0.5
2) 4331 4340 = -1.4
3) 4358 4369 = -0.4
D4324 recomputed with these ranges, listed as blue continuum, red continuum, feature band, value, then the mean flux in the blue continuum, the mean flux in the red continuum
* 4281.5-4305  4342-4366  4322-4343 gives -2.2 angstrom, 8.95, 10.2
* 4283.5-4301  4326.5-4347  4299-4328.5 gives 0.8 angstrom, 9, 10.8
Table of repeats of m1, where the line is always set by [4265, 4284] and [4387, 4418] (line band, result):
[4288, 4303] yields 1.0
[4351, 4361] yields 0.4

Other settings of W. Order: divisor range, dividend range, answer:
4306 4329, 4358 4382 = 1.06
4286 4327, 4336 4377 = 1.10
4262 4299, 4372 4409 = 1.10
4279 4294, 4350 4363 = 1.04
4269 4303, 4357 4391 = 1.14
